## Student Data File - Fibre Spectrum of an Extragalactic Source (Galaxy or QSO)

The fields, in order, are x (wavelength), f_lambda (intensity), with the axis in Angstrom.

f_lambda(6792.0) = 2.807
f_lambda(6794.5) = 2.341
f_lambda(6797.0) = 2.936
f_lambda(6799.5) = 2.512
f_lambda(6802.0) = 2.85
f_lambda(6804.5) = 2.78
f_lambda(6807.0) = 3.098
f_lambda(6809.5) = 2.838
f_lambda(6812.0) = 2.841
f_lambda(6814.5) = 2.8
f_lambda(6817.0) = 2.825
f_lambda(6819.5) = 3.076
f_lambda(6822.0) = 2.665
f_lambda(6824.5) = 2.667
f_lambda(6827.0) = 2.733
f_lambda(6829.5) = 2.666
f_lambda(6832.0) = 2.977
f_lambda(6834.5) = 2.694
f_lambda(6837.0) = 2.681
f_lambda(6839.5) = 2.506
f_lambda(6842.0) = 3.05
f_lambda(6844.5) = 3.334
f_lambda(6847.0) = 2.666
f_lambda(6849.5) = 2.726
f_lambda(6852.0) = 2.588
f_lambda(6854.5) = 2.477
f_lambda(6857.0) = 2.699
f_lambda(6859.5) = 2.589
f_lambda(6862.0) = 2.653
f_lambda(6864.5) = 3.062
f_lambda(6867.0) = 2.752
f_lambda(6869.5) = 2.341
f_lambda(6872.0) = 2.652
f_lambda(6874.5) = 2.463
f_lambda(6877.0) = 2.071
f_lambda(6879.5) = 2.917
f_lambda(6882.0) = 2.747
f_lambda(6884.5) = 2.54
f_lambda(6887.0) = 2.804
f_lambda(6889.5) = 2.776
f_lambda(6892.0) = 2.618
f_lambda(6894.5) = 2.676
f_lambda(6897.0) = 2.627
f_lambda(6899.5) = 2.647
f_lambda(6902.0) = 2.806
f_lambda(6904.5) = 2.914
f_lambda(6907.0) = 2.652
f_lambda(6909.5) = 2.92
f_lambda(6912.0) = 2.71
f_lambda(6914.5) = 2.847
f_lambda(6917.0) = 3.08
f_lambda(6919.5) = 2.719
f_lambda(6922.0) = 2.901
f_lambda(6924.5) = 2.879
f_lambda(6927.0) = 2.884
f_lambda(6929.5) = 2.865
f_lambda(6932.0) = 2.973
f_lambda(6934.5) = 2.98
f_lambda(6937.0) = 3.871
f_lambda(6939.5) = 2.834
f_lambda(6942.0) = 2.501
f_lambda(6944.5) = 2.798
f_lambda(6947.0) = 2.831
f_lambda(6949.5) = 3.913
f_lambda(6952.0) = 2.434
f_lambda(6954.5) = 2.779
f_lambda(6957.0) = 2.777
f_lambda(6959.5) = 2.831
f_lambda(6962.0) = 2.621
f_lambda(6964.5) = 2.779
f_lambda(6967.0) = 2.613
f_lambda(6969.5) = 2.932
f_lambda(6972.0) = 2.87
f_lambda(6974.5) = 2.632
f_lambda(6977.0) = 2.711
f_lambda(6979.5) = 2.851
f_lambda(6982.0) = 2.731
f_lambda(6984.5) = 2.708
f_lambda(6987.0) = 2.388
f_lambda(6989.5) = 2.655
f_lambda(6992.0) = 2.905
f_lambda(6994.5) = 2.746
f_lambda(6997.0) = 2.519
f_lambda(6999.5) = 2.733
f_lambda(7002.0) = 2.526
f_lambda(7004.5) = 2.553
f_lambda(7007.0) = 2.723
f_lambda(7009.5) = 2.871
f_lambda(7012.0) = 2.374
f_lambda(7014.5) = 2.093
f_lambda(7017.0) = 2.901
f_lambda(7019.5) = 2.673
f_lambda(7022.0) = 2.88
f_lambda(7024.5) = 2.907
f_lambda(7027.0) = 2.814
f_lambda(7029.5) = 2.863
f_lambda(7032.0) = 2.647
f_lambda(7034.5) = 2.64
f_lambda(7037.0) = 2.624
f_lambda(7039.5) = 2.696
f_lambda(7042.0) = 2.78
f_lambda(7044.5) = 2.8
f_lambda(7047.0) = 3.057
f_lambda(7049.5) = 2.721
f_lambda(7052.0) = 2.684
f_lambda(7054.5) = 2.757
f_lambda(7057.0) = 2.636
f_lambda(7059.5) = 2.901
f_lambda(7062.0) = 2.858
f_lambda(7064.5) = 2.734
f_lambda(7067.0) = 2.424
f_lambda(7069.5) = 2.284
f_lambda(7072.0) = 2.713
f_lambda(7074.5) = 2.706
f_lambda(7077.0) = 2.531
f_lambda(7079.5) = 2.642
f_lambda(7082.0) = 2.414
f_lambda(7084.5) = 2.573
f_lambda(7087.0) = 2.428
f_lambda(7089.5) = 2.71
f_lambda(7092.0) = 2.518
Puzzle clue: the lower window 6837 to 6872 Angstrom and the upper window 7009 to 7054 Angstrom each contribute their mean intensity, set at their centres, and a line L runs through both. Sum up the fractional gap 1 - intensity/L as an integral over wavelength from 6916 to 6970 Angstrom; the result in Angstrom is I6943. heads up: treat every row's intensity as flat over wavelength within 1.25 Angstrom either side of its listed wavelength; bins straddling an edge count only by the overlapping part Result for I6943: -3.5 Angstrom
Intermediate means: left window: 2.72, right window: 2.72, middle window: 2.9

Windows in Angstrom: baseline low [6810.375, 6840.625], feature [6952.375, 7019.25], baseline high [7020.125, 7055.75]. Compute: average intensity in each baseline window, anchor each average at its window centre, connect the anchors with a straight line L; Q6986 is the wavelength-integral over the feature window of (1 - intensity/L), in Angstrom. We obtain 2.2 Angstrom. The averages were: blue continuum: 2.76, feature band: 2.68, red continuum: 2.77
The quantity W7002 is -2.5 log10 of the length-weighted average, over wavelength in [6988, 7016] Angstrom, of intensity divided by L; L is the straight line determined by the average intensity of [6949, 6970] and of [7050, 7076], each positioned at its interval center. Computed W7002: 0.06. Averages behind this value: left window 2.81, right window 2.67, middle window 2.61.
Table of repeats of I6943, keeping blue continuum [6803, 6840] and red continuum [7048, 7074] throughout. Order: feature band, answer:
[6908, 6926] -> -0.7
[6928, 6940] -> -1.7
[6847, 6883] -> 1.9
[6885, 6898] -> 0.3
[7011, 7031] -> 0.0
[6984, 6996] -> 0.2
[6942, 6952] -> -1.0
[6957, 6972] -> -0.2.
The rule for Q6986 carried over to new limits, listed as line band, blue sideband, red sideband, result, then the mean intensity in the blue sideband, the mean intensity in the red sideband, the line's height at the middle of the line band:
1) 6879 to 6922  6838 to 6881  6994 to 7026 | -1.5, 2.68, 2.65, 2.67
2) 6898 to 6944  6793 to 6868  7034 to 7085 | -2.6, 2.77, 2.68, 2.73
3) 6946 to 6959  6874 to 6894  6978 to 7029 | -1.4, 2.62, 2.68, 2.66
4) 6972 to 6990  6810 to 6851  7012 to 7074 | 0.3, 2.81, 2.71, 2.73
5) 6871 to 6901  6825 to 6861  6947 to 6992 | 1.4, 2.74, 2.78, 2.75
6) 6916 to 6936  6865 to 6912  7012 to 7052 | -1.8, 2.67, 2.73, 2.68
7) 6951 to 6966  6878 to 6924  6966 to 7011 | 0.1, 2.77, 2.7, 2.73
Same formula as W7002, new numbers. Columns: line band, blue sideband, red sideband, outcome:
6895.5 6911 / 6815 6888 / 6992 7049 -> -0.02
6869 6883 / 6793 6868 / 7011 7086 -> 0.09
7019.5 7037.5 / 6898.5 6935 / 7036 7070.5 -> -0.01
